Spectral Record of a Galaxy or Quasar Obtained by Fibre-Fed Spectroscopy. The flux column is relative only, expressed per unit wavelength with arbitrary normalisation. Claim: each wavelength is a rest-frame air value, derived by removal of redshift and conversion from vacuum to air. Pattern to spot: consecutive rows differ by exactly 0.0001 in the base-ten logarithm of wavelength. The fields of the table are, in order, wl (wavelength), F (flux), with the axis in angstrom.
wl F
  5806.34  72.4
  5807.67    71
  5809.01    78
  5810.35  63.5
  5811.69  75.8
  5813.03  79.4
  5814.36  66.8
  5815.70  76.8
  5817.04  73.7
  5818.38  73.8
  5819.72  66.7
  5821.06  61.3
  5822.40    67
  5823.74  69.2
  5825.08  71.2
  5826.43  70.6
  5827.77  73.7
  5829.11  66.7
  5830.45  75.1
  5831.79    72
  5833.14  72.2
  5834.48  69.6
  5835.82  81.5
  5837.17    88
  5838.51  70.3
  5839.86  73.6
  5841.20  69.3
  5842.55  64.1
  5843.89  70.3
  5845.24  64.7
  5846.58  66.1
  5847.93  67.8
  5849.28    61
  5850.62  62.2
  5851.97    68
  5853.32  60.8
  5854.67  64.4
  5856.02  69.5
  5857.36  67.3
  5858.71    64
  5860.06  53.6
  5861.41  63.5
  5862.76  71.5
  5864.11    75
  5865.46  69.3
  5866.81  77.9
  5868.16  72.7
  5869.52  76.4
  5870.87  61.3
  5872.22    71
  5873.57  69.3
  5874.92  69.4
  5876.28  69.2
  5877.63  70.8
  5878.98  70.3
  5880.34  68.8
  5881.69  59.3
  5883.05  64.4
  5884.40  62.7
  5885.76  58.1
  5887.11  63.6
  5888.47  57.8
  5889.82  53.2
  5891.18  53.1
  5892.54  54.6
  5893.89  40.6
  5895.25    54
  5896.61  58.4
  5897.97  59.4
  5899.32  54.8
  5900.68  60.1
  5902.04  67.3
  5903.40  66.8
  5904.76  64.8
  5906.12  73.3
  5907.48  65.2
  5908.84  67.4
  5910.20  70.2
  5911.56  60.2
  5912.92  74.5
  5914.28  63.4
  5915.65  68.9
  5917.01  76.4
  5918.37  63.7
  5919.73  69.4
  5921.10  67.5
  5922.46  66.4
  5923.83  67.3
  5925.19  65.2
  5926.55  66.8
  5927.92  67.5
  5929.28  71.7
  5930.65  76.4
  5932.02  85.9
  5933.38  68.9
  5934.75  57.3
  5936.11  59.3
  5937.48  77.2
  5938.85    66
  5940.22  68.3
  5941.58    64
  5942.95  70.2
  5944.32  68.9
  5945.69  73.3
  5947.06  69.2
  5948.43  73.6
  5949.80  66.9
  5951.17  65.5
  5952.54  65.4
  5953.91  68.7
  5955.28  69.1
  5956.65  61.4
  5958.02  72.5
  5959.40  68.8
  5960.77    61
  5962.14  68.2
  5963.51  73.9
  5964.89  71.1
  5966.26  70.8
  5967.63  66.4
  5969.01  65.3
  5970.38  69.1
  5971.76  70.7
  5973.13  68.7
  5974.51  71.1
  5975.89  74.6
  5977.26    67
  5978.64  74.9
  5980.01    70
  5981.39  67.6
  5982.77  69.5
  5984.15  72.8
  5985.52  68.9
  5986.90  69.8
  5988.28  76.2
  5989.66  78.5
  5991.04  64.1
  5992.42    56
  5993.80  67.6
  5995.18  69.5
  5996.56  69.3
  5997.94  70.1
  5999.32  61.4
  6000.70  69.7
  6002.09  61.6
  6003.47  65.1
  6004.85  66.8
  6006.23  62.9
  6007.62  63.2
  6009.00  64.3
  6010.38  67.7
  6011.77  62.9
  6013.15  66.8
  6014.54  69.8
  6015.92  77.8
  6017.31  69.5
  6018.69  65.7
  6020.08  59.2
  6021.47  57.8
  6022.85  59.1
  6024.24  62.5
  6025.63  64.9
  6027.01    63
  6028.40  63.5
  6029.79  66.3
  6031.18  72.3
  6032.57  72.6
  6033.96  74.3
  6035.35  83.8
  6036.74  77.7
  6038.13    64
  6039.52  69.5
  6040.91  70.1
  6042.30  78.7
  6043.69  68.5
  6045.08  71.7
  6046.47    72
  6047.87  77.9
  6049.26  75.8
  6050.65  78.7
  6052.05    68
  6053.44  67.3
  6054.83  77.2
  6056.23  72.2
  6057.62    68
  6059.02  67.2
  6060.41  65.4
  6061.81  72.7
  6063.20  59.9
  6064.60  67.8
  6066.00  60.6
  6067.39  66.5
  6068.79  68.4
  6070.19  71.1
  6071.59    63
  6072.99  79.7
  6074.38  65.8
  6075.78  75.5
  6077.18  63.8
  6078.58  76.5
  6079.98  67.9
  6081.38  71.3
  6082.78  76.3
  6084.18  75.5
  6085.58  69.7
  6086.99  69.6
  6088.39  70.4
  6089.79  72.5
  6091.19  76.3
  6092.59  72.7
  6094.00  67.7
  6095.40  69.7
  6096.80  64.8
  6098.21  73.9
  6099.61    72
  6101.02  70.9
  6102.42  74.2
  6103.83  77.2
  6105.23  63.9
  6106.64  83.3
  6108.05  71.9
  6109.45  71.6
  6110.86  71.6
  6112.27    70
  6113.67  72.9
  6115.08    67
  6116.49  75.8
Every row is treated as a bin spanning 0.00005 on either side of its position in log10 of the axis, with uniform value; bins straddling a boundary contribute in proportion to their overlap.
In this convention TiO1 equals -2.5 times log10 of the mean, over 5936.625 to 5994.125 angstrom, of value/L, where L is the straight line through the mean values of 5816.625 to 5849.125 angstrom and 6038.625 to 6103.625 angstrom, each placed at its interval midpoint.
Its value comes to 0.02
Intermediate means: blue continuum 70.6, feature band 69.1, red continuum 70.8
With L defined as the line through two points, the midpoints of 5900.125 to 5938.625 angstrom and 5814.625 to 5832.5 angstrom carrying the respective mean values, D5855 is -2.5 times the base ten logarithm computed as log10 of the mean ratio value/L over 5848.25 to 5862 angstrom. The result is 0.101 mag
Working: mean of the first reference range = 70.5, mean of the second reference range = 68.2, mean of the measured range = 63.5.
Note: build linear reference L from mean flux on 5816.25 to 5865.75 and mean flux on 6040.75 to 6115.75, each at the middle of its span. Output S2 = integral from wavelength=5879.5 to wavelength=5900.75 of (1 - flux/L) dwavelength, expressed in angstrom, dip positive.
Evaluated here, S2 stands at 3.6 angstrom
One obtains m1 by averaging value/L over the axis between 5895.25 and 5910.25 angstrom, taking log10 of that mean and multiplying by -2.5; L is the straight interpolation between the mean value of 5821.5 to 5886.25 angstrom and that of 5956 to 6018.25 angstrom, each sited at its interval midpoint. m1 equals 0.08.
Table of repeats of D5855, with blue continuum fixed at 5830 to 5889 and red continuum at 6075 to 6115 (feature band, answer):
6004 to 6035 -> 0.07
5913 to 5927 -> 0.02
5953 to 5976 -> 0.02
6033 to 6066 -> -0.01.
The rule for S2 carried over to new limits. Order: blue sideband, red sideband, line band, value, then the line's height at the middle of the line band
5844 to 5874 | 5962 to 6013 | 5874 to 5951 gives 2.3 angstrom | 67.6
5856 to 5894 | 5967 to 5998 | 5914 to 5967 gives -0.7 angstrom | 67.7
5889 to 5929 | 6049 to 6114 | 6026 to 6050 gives -1.0 angstrom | 69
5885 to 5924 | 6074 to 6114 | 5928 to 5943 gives -1.2 angstrom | 64.2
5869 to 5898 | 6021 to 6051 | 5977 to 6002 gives -0.4 angstrom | 67.7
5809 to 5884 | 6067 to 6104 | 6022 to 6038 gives 0.4 angstrom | 70.7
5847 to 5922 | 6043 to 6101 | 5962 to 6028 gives 0.6 angstrom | 68.2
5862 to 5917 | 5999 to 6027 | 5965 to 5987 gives -1.7 angstrom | 64.9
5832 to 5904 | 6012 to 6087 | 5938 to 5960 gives -0.3 angstrom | 67.4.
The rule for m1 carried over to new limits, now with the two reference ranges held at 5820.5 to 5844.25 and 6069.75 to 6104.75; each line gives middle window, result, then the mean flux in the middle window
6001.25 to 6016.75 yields 0.08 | 66.3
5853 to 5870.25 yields 0.05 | 68.3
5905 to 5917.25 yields 0.05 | 68.4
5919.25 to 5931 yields 0.05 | 68.4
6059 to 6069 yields 0.09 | 65.9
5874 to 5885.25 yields 0.07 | 66.8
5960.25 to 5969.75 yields 0.05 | 68.3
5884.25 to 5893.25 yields 0.24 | 57.2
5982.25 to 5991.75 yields 0.00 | 71.4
